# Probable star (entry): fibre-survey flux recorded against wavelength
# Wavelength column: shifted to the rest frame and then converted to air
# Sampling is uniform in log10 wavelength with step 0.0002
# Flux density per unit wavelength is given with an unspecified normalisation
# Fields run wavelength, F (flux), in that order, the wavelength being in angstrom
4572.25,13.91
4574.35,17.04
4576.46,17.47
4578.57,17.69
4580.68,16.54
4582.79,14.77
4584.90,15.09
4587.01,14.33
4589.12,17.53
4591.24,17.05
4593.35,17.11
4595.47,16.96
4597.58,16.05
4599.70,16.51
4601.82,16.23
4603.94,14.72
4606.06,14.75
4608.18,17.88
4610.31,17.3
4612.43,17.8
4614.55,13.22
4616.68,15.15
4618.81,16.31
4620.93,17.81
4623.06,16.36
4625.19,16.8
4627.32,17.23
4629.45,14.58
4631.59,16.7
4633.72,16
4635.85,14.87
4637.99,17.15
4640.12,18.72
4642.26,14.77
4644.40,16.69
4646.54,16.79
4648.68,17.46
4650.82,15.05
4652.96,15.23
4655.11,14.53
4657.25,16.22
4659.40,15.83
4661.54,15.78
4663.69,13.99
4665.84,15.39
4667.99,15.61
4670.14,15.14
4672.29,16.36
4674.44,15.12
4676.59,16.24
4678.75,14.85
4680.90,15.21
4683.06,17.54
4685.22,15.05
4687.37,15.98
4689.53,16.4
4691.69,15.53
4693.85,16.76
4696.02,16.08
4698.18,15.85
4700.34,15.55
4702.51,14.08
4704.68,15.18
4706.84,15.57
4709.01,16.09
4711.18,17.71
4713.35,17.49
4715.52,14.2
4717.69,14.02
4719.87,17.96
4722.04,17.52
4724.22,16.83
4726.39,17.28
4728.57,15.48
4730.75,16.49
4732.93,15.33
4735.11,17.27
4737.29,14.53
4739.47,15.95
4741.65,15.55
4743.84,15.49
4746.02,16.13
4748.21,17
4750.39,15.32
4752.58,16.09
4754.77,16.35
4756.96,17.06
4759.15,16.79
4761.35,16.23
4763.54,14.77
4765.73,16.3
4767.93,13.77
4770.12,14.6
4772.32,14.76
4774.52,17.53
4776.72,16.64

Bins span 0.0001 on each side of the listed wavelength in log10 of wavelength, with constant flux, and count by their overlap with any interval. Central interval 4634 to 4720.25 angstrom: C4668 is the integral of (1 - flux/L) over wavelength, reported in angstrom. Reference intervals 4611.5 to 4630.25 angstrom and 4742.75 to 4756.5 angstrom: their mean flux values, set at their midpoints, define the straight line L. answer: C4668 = 1.6 angstrom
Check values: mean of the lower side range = 16.2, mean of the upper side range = 16.1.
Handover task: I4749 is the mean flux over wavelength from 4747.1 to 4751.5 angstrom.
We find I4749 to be 16.2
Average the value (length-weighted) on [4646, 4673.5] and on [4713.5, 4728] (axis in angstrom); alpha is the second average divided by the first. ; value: 1.05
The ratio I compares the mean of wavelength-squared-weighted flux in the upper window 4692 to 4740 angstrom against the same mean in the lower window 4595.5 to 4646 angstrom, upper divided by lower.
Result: 1.0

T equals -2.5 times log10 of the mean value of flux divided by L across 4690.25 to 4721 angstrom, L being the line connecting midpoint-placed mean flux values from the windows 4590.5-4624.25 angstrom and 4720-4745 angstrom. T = 0.03 mag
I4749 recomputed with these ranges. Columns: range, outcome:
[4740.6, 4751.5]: 15.9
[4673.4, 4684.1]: 15.8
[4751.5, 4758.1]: 16.5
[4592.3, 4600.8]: 16.7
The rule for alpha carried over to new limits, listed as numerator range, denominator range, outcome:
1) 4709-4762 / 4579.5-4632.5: 1.00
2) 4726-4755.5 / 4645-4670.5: 1.02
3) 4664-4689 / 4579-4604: 0.97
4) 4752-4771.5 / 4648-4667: 1.02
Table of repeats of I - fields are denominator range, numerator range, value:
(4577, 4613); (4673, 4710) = 1.00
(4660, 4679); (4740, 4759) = 1.08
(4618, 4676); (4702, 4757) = 1.04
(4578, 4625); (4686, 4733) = 1.04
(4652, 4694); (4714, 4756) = 1.06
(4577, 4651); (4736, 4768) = 1.03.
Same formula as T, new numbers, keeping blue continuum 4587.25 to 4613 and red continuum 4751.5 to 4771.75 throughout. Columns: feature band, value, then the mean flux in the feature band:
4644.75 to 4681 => 0.04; 15.6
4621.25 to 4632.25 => 0.00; 16.4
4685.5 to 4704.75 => 0.03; 15.7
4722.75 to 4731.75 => -0.04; 16.6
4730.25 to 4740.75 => 0.00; 15.9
